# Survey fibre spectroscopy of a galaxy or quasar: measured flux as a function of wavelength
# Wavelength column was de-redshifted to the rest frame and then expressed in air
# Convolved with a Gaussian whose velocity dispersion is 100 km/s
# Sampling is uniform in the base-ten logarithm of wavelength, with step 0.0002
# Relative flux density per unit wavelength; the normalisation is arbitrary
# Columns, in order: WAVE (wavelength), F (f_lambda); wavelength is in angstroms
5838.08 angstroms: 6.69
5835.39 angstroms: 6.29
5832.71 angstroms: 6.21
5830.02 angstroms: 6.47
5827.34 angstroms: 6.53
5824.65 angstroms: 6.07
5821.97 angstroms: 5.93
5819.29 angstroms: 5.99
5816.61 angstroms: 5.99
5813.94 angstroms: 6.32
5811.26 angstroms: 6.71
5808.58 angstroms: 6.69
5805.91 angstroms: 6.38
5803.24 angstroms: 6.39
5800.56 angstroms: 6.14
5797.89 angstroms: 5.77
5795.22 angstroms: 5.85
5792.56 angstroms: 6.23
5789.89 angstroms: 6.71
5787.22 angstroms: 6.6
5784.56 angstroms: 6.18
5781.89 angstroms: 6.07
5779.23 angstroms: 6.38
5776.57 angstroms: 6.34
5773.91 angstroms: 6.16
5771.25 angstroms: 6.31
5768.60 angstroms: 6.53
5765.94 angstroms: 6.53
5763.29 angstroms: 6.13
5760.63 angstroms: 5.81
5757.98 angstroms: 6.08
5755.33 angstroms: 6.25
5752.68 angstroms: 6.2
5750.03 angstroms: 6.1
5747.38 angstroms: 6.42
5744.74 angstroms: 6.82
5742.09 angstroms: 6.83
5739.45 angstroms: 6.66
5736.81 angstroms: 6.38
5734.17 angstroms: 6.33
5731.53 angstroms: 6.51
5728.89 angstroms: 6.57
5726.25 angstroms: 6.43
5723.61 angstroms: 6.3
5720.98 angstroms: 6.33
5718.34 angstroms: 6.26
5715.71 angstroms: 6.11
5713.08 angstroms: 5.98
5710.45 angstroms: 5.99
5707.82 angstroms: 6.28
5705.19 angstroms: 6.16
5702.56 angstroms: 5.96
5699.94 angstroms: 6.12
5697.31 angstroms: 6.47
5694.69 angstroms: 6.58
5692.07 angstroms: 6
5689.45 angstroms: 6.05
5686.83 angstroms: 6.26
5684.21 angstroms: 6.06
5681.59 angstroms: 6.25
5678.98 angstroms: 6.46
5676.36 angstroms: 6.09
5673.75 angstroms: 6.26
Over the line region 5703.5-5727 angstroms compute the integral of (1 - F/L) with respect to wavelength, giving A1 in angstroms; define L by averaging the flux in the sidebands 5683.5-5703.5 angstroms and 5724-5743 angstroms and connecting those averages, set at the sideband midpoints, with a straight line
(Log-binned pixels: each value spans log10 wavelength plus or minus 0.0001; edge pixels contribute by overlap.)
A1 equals 0.6 angstroms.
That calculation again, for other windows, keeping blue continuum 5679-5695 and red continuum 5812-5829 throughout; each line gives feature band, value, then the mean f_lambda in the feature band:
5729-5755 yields -1.2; 6.47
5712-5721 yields 0.1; 6.15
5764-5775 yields -0.3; 6.38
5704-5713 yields 0.1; 6.12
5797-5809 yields -0.2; 6.26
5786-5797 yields -0.3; 6.32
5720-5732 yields -0.5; 6.42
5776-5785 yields -0.1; 6.24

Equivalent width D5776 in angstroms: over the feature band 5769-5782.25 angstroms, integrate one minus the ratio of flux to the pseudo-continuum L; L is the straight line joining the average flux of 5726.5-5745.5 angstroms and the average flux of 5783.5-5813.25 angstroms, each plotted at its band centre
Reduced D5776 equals 0.3 angstroms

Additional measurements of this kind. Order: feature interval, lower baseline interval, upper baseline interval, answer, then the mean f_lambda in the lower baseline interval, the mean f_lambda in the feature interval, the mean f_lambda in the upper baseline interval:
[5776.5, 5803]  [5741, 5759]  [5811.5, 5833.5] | 0.3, 6.38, 6.23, 6.21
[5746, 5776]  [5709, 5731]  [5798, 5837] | 0.2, 6.25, 6.23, 6.28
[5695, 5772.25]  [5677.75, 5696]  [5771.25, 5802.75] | -0.9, 6.24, 6.31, 6.23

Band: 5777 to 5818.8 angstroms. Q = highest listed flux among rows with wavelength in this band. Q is 6.71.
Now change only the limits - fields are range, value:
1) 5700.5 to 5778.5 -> 6.83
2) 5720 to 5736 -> 6.57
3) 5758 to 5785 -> 6.53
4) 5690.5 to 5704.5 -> 6.58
